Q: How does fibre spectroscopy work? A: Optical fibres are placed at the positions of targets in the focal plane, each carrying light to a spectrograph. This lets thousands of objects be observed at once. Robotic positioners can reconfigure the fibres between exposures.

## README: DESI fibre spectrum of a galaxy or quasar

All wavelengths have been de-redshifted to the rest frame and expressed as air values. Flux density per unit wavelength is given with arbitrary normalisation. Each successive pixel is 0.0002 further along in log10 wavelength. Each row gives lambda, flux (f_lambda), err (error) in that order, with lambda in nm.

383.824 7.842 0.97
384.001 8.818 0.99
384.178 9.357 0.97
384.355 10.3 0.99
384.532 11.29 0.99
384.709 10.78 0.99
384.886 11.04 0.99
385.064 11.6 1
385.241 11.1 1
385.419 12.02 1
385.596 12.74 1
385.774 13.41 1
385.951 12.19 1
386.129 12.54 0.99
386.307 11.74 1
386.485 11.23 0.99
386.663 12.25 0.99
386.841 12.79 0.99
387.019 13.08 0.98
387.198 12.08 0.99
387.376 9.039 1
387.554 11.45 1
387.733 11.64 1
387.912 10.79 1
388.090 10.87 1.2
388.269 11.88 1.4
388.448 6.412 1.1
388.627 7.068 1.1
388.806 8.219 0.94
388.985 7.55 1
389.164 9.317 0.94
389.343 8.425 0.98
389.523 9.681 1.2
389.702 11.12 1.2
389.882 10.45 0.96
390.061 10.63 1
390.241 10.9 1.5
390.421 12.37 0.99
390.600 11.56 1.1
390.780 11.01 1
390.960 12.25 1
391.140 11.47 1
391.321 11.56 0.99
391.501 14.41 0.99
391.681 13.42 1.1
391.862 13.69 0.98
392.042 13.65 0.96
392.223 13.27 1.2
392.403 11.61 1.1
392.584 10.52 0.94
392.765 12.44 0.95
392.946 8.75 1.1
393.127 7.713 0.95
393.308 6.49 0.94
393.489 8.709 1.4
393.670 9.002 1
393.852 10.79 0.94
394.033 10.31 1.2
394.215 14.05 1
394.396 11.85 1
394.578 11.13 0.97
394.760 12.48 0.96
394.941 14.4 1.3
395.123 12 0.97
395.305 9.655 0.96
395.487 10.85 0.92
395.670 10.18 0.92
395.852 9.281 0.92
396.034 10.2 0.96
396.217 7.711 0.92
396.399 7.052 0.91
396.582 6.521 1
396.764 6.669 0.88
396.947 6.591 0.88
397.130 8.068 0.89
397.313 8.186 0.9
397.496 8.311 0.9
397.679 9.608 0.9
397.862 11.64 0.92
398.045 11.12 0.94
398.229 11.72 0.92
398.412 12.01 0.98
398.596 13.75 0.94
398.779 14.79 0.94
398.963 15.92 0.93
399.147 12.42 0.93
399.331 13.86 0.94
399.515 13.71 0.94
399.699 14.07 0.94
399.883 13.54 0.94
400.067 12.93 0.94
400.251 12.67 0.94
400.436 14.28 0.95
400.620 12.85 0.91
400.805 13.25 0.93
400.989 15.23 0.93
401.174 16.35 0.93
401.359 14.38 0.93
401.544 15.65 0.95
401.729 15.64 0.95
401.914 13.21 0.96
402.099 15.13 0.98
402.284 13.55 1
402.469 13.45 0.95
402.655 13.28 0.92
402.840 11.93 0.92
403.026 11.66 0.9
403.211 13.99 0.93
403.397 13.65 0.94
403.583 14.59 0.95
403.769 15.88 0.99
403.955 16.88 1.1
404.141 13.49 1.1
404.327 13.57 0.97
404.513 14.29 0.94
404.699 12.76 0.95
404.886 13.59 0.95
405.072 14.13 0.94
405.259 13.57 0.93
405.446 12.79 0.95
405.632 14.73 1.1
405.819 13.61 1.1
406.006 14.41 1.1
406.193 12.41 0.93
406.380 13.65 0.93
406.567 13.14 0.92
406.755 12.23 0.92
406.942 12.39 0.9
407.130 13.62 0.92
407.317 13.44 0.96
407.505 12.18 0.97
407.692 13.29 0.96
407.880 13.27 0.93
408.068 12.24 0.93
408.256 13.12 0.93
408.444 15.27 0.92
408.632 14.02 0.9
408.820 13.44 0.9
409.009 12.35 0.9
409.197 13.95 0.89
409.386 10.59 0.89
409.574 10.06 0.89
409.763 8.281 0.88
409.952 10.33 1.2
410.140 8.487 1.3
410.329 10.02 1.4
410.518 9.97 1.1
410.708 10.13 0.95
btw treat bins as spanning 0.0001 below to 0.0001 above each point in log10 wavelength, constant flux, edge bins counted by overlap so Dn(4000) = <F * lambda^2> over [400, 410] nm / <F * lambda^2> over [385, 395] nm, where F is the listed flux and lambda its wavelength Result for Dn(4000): 1.3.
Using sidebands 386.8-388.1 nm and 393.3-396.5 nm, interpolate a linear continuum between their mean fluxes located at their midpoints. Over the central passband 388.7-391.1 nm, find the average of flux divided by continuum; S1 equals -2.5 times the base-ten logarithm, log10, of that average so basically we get 0.084 mag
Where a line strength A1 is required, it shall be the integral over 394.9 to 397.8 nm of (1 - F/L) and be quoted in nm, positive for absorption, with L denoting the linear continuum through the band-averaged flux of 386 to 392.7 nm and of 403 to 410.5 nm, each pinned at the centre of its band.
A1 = 0.70 nm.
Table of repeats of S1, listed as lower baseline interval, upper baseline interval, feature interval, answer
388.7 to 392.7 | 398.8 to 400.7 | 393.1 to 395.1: 0.13 mag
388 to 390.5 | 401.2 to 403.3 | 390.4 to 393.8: -0.07 mag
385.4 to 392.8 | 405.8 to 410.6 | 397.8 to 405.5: -0.15 mag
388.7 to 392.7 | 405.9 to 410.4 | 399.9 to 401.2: -0.16 mag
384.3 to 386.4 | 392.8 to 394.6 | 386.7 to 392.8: -0.03 mag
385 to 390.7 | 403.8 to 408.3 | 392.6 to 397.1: 0.21 mag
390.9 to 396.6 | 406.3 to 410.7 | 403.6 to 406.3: -0.19 mag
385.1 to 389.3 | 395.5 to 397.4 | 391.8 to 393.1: -0.25 mag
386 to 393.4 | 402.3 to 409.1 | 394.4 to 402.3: 0.04 mag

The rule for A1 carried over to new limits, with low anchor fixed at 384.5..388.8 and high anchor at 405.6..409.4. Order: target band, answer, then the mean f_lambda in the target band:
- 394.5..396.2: 0.152 nm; 11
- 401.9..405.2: -0.255 nm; 13.8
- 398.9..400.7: -0.159 nm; 13.6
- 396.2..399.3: 0.518 nm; 10.3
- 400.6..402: -0.224 nm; 14.7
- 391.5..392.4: -0.129 nm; 13.4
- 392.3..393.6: 0.257 nm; 9.5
